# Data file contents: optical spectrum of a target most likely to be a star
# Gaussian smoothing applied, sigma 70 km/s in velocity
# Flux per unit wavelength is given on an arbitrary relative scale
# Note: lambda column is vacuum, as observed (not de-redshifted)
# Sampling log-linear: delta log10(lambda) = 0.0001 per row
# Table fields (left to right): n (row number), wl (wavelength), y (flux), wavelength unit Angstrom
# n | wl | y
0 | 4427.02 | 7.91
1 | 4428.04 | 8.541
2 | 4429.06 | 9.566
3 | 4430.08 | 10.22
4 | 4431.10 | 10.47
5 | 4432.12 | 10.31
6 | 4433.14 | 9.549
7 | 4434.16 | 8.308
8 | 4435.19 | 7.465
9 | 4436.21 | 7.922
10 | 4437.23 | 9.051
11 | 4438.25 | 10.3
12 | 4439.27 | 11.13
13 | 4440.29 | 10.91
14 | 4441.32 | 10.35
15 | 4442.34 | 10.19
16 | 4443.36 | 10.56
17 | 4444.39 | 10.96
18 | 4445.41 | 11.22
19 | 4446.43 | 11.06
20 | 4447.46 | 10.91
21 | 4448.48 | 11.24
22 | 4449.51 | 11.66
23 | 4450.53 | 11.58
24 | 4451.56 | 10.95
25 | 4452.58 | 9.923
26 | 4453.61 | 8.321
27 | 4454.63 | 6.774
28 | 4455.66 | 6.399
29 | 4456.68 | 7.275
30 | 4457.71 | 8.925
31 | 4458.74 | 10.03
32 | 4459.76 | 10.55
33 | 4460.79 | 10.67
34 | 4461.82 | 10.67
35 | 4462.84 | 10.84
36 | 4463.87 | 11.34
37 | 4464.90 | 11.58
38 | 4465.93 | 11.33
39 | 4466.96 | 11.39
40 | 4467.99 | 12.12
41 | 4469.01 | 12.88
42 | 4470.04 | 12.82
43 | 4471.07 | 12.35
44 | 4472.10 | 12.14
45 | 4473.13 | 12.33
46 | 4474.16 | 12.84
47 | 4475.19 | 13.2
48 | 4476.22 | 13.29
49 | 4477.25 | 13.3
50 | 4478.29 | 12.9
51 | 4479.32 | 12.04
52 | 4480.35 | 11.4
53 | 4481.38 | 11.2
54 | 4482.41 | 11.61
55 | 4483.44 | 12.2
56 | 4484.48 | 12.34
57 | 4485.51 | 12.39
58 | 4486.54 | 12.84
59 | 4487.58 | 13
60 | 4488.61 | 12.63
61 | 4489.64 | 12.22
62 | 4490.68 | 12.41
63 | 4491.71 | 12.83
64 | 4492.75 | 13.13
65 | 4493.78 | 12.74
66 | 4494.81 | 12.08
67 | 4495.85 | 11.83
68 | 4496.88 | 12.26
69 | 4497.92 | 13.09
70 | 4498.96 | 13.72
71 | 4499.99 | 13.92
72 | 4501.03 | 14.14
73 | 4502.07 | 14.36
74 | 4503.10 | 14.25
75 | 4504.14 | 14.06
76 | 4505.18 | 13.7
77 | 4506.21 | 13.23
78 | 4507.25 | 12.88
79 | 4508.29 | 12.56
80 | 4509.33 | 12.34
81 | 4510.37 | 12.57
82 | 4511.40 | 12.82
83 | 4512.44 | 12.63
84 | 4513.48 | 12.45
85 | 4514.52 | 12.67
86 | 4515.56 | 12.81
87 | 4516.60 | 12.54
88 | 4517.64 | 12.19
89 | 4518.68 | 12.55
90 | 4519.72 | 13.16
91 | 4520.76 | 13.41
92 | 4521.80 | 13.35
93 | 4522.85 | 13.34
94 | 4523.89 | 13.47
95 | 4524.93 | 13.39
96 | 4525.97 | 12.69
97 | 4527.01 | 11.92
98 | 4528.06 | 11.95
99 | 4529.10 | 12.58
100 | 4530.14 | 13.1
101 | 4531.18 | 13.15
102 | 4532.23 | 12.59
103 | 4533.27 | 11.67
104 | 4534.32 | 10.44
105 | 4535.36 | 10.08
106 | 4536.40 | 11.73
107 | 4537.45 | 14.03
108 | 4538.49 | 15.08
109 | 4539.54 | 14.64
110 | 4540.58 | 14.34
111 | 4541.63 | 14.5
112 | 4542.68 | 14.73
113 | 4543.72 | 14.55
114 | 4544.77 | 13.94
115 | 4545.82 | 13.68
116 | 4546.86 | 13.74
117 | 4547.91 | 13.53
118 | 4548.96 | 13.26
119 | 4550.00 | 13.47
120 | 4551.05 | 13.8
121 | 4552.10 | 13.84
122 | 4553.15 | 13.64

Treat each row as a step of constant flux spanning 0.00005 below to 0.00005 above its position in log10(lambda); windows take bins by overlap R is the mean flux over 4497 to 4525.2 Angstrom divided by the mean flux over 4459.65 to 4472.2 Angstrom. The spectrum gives 1.1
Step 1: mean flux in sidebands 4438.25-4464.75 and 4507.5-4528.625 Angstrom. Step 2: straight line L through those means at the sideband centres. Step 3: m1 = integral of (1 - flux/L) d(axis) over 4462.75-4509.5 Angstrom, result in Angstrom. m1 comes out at -4.5 Angstrom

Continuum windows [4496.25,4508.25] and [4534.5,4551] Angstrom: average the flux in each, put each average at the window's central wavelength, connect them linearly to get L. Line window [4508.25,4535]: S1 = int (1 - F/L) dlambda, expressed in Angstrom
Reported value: 1.91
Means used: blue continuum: 13.5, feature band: 12.6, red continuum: 13.6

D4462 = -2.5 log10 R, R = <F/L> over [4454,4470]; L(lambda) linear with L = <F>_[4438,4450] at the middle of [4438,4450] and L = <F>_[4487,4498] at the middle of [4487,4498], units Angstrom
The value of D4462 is 0.13 mag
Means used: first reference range 10.9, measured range 10.3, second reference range 12.5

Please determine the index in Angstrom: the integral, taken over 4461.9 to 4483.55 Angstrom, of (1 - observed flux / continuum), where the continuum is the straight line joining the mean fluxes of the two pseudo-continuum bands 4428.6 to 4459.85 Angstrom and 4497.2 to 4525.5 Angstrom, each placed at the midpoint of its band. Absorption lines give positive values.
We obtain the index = -1.7 Angstrom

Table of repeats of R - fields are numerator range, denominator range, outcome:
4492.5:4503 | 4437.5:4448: 1.23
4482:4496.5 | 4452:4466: 1.30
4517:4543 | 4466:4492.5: 1.04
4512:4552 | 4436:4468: 1.28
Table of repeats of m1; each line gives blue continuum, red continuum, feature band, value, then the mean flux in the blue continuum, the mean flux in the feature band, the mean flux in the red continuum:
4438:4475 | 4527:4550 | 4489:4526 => -2.2 Angstrom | 10.8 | 13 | 13.2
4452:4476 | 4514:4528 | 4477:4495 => -1.3 Angstrom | 10.8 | 12.4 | 12.8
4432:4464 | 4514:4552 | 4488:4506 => -2.1 Angstrom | 9.9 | 13.1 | 13.1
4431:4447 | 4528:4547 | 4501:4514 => -1.0 Angstrom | 9.97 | 13.2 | 13.2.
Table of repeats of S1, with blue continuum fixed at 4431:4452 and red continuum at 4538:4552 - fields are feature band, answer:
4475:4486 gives -0.58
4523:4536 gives 1.18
